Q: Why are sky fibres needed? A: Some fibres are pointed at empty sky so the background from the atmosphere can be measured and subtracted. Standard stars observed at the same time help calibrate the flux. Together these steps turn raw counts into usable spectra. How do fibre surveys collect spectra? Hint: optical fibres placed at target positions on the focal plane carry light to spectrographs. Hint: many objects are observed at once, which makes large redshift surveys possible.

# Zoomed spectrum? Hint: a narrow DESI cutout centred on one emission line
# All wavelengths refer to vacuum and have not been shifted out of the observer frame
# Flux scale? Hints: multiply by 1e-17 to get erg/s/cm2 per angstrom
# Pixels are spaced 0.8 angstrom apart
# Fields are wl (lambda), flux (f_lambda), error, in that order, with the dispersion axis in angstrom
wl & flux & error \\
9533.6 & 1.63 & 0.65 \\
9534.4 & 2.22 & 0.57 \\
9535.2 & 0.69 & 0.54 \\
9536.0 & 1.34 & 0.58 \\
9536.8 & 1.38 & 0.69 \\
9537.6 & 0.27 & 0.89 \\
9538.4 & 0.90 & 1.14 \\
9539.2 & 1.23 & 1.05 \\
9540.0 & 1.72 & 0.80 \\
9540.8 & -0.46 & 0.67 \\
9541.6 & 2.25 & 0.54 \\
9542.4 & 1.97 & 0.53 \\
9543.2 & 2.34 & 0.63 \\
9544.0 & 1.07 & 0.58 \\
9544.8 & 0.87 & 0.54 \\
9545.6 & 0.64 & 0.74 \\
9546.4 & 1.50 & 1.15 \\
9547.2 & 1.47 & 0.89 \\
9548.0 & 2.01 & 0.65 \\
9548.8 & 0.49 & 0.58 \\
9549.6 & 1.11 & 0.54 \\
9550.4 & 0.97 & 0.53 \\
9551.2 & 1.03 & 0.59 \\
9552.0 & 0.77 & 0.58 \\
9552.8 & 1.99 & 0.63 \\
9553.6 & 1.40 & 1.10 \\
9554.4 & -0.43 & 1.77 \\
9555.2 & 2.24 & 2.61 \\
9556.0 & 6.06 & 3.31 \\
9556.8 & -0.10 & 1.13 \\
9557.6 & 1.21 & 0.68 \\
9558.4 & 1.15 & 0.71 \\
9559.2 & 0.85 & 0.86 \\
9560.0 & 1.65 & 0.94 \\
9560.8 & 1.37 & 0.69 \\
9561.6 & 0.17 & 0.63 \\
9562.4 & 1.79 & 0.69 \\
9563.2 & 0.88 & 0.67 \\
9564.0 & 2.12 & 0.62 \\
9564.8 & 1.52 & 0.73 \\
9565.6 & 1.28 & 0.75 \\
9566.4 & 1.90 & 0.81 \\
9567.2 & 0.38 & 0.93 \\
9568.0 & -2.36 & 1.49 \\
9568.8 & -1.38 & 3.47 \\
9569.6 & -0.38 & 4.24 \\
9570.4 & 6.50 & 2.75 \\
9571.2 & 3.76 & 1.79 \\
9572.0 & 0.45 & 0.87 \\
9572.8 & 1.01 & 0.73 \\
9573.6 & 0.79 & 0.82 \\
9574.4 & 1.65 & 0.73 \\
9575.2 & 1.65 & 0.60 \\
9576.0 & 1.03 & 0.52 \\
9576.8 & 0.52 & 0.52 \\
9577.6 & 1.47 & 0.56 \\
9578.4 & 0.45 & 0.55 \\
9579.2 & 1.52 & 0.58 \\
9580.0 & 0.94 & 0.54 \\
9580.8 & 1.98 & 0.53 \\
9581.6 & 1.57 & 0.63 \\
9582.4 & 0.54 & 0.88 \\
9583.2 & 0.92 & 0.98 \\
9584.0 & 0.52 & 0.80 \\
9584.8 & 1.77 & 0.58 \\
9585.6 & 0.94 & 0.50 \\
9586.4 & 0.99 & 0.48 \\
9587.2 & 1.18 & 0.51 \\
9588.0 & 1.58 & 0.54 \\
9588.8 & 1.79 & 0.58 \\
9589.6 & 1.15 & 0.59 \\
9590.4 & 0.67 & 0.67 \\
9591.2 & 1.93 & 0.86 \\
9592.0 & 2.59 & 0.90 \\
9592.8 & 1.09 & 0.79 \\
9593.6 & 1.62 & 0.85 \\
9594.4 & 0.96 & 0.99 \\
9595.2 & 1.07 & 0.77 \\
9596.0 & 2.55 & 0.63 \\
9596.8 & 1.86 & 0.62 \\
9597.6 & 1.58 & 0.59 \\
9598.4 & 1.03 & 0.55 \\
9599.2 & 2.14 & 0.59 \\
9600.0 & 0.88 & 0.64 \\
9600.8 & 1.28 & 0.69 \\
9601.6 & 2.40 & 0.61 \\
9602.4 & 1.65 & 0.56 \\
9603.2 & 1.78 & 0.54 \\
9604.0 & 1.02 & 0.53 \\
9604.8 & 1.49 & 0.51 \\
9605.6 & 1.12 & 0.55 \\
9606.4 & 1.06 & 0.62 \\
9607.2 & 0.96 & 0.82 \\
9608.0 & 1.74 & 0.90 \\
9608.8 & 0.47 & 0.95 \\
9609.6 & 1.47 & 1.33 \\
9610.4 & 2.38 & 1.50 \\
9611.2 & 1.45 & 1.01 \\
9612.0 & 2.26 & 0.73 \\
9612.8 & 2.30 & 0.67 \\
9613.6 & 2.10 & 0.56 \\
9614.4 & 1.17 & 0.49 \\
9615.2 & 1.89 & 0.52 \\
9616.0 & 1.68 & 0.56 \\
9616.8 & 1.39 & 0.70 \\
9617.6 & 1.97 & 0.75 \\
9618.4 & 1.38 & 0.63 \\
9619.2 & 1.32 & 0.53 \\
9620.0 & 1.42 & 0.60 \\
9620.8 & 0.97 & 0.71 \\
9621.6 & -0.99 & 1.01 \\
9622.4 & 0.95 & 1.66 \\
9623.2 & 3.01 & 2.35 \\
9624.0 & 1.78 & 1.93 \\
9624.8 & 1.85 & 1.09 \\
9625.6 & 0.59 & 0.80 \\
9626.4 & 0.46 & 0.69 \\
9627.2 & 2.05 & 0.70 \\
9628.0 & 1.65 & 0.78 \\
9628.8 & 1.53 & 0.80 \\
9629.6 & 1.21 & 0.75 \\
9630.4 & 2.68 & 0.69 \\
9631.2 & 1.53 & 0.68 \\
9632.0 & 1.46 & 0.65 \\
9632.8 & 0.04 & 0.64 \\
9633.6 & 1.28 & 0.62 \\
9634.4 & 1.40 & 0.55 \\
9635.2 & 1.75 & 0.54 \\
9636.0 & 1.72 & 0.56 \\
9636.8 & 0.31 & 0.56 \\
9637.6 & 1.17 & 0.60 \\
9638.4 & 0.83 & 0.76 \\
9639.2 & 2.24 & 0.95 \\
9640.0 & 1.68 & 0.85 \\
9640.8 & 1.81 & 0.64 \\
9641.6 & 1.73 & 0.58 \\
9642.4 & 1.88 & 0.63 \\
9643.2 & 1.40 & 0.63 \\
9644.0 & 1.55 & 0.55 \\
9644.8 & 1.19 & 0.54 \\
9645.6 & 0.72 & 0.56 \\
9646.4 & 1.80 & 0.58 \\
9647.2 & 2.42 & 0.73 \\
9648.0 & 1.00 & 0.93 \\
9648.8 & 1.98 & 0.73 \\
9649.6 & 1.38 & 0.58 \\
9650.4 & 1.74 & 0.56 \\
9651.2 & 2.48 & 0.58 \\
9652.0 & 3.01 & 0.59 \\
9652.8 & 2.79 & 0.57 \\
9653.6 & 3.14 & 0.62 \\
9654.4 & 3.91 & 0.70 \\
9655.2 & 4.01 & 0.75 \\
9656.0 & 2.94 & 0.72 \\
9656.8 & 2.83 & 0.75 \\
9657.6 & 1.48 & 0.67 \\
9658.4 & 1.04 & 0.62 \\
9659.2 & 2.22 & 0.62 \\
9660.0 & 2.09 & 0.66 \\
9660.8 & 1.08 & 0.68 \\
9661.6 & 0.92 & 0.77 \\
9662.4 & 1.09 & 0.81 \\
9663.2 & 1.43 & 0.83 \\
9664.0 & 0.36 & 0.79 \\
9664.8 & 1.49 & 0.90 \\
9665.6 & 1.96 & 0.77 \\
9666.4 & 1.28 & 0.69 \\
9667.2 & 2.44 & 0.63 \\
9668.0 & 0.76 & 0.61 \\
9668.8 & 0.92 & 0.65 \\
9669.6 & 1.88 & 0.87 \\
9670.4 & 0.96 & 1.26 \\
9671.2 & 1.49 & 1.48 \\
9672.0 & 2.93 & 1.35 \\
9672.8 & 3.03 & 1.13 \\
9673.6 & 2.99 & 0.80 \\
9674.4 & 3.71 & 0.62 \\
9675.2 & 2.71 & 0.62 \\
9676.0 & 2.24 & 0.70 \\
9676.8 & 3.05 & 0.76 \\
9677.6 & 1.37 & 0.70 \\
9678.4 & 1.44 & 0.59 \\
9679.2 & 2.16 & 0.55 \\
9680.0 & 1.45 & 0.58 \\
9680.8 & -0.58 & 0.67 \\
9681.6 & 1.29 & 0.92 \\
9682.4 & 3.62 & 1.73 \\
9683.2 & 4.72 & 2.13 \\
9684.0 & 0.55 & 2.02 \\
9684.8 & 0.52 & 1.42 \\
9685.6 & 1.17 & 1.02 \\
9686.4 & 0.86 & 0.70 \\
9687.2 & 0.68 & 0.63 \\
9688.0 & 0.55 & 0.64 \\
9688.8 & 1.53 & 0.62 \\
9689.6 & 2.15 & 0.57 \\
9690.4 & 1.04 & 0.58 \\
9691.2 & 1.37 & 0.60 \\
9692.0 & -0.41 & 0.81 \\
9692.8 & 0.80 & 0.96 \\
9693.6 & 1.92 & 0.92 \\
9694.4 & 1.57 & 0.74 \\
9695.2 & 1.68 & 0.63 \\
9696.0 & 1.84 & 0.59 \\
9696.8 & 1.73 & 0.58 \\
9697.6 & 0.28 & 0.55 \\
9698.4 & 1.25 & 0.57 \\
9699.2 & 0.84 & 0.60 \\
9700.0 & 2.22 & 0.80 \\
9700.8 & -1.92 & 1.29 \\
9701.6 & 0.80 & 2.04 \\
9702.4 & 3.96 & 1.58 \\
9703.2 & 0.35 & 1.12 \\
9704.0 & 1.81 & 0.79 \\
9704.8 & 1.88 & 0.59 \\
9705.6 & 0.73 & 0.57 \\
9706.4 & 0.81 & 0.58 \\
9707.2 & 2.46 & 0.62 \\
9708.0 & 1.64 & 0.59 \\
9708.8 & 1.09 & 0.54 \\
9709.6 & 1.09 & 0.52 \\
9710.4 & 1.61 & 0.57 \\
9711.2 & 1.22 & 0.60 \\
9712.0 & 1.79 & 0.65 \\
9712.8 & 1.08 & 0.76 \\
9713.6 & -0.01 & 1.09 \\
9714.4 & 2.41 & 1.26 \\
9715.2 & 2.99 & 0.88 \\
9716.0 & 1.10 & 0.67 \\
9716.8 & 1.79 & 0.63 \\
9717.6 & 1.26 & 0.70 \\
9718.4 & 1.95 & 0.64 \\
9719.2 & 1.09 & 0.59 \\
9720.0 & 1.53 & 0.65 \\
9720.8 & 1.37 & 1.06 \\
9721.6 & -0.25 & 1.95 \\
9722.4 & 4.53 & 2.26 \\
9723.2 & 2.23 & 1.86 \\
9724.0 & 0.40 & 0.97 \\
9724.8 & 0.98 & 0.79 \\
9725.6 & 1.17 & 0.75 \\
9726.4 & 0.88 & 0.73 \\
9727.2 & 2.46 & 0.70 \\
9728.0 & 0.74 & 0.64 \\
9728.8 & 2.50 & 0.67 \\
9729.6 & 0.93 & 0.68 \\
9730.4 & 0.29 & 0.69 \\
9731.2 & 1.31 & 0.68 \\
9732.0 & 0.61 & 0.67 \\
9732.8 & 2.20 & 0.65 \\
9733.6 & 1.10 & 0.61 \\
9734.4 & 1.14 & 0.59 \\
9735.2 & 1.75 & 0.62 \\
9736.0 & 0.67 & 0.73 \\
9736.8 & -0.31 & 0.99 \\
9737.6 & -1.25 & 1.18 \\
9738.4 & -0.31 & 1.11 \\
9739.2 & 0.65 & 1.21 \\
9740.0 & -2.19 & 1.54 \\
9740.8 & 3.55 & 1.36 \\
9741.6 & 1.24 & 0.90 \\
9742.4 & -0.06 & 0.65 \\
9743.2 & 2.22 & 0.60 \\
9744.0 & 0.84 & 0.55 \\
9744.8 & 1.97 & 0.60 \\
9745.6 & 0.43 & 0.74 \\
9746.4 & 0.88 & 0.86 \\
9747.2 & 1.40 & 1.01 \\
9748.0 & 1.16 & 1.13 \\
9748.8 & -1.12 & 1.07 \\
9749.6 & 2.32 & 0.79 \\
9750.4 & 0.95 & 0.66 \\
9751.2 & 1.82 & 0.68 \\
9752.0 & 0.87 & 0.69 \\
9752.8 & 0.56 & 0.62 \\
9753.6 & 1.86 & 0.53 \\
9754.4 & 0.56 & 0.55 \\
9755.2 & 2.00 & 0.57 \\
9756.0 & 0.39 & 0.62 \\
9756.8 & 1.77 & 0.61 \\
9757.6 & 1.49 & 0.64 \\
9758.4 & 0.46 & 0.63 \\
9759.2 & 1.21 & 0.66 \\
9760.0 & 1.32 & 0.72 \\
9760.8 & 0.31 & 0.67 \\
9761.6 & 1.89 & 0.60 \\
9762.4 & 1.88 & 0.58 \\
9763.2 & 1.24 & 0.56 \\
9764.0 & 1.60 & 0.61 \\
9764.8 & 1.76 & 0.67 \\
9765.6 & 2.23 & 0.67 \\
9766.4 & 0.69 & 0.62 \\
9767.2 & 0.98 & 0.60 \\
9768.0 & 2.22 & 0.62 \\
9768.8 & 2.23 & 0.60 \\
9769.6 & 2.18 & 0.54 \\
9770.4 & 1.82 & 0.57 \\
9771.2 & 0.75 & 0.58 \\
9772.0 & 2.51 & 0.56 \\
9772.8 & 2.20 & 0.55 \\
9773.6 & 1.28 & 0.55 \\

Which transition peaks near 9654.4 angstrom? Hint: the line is [S II] 6716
